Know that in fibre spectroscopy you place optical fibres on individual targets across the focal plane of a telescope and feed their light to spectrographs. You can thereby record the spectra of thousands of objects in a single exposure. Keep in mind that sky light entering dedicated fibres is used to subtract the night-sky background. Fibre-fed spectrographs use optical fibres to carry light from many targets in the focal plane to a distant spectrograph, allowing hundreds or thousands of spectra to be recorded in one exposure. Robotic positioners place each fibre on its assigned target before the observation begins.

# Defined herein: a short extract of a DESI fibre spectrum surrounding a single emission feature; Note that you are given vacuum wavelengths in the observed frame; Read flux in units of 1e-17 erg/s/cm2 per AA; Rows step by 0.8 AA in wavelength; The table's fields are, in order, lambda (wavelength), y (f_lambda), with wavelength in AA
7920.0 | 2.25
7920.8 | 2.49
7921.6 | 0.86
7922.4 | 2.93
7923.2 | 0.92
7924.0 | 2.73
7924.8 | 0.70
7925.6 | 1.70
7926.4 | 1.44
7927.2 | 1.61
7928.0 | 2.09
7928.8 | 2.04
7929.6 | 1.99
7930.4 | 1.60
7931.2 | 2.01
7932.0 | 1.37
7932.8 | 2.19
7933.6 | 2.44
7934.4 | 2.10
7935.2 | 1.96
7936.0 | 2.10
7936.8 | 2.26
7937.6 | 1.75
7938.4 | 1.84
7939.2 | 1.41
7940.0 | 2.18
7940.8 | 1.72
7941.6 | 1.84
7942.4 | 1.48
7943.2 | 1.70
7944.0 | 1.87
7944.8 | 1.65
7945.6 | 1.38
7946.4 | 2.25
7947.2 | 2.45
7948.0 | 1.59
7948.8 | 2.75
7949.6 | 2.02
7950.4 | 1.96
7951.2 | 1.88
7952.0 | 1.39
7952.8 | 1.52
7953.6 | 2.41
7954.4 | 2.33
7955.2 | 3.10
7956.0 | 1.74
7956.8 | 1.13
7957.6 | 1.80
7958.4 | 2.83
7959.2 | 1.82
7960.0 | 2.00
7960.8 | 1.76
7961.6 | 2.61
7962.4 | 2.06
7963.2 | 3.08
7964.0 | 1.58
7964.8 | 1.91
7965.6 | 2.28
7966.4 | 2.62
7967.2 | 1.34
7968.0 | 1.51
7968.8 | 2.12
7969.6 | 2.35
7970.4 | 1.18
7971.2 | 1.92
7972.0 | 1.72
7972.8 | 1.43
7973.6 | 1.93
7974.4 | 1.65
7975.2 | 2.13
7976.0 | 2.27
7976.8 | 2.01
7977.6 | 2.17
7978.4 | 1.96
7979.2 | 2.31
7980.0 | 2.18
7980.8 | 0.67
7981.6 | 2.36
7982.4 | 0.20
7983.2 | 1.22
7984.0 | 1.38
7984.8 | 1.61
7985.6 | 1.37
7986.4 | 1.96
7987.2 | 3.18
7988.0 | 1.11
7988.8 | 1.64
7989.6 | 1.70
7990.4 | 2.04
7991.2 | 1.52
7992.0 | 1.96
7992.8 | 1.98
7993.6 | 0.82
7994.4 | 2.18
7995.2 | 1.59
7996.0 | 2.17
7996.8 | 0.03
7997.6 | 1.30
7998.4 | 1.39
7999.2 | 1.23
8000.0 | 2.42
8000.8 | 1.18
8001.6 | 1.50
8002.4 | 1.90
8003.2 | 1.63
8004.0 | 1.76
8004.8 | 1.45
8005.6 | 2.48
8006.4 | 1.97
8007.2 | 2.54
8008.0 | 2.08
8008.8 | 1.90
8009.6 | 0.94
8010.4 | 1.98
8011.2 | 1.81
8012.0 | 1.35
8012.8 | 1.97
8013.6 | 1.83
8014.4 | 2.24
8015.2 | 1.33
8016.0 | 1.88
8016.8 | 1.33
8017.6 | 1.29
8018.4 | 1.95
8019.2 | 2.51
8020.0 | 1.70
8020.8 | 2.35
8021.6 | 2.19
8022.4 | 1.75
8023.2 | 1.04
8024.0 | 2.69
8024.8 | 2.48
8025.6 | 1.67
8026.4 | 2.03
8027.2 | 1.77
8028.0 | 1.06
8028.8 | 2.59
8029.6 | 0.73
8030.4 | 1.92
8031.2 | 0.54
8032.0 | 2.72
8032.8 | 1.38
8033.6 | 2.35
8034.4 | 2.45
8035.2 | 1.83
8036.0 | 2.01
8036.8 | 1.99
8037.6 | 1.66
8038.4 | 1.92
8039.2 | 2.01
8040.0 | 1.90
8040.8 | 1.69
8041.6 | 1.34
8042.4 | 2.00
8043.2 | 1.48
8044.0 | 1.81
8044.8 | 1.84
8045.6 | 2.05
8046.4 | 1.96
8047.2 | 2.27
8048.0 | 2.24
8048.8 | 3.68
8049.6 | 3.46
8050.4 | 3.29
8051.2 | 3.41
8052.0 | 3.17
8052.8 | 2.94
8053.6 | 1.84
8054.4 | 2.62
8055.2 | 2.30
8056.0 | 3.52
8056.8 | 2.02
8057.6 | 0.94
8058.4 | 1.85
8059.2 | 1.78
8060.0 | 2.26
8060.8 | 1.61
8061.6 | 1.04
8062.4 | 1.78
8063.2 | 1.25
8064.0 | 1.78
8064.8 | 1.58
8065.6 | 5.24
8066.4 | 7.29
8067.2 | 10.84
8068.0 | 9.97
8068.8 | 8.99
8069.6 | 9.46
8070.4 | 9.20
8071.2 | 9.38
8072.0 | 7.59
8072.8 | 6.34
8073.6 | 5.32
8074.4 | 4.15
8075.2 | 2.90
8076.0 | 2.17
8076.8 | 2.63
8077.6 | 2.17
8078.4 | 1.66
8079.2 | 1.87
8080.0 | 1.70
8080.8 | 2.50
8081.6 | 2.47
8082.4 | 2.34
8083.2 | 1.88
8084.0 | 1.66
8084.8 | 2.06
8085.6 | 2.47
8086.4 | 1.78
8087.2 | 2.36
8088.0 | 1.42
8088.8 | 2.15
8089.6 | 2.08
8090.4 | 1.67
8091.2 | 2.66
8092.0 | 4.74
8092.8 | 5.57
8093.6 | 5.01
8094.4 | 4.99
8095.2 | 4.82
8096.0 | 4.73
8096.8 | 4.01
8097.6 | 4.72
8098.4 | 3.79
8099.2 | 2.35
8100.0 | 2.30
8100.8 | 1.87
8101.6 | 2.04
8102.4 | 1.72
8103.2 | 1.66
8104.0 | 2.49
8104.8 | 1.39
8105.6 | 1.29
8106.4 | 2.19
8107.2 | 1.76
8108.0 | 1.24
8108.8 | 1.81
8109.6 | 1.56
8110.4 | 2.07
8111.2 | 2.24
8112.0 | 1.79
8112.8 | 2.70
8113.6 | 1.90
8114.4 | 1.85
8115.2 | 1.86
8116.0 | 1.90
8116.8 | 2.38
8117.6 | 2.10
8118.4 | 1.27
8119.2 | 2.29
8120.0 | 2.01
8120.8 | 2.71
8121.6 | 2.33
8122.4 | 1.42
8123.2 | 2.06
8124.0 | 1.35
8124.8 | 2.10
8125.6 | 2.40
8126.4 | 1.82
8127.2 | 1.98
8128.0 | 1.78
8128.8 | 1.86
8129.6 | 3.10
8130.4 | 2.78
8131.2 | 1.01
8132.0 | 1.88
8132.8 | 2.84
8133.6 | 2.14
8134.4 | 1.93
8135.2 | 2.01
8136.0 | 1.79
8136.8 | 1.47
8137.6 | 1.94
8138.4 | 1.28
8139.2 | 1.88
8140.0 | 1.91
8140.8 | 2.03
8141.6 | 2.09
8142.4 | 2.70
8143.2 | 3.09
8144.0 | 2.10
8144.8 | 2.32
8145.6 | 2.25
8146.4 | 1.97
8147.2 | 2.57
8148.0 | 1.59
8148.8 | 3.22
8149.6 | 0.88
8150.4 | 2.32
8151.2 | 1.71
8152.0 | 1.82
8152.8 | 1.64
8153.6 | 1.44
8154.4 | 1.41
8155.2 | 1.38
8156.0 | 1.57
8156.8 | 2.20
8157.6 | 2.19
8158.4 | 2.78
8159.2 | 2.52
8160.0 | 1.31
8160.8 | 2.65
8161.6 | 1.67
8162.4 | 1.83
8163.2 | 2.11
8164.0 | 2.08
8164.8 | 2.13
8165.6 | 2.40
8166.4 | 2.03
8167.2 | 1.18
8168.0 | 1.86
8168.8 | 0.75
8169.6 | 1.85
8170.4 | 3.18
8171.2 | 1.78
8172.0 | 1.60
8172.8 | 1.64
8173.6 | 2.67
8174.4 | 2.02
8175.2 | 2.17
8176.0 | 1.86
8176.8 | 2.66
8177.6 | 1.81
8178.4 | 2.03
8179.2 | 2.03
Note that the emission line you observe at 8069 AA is Halpha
